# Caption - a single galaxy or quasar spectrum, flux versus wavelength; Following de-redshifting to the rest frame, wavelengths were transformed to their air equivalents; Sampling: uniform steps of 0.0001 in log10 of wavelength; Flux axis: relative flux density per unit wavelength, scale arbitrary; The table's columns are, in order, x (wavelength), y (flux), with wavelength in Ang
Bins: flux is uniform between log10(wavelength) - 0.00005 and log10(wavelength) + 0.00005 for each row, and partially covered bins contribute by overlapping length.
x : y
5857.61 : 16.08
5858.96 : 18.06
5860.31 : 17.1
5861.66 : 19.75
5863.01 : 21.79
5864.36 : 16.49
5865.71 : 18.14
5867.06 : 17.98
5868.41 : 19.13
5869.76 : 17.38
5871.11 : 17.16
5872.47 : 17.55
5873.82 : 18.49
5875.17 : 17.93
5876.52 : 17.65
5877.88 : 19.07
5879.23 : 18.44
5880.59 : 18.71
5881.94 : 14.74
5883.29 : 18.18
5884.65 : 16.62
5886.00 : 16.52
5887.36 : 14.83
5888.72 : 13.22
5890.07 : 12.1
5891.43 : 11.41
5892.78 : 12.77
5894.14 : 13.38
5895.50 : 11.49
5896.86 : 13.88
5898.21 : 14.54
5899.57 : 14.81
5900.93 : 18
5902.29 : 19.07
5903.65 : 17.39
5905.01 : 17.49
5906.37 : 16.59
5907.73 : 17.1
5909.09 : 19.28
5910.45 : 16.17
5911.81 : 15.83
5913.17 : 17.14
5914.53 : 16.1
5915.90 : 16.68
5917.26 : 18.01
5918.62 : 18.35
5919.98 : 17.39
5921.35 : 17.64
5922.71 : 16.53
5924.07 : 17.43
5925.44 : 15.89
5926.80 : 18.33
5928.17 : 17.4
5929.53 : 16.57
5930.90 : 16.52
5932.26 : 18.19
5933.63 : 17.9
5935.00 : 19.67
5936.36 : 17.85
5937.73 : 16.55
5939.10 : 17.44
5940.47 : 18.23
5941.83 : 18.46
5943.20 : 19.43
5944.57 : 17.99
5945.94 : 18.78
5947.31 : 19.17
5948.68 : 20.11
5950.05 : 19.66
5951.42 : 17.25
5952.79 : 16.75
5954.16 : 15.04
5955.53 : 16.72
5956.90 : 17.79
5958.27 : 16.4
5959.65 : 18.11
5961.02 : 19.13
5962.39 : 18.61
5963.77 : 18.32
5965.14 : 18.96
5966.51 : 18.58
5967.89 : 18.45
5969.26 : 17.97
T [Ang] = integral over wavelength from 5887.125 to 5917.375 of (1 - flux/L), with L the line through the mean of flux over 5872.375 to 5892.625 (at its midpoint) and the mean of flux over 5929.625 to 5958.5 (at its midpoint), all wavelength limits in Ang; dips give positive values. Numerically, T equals 2.3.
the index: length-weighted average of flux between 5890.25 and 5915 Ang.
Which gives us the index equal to 15.6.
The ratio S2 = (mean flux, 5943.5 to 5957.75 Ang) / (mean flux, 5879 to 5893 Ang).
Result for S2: 1.2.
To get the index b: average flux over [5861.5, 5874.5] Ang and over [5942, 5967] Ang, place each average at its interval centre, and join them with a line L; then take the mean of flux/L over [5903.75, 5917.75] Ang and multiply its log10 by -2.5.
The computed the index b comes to 0.07 mag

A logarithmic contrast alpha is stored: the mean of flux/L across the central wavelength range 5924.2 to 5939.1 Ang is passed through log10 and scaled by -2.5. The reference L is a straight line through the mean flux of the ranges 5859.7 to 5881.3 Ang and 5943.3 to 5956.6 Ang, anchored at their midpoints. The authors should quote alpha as 0.04 mag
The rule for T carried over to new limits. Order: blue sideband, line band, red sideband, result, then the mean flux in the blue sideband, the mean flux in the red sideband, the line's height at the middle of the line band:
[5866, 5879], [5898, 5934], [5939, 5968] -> 1.9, 18.1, 18.2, 18.1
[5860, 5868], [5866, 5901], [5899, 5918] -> 3.9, 18.6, 17.1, 18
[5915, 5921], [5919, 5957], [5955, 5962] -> -0.3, 17.5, 17.7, 17.6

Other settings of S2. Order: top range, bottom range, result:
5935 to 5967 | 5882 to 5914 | 1.16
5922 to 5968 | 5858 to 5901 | 1.09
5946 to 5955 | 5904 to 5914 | 1.06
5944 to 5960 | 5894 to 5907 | 1.13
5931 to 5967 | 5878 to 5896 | 1.21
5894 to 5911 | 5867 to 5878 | 0.90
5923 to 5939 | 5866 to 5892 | 1.04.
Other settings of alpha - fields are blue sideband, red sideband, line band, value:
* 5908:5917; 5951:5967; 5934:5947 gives -0.06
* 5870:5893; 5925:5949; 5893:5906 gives 0.09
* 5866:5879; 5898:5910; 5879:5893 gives 0.17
